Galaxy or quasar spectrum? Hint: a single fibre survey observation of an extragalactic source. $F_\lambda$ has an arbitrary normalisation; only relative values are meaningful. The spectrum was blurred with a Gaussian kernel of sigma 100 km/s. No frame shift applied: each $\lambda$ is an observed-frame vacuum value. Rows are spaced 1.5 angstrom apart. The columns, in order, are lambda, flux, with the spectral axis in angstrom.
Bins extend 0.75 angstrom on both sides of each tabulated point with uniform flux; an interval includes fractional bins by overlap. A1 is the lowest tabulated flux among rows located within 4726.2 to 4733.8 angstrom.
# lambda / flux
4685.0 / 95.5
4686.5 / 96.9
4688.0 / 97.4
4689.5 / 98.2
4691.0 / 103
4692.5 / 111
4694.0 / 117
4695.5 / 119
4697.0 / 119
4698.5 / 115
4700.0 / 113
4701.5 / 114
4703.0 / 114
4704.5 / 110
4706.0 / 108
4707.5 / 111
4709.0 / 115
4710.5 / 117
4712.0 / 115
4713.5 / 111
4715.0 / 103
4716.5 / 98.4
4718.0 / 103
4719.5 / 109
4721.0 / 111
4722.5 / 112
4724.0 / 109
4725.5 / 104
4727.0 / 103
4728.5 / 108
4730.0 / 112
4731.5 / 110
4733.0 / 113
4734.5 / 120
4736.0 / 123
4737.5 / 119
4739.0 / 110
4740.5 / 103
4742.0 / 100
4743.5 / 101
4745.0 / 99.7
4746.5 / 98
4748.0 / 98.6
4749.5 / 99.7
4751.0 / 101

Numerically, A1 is 103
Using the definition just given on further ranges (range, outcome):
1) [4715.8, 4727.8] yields 98.4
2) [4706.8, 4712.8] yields 111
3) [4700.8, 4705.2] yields 110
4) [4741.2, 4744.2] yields 100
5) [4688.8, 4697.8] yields 98.2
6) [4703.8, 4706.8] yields 108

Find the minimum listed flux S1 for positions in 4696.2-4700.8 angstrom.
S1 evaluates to 113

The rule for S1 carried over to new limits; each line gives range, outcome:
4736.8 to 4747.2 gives 98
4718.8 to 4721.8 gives 109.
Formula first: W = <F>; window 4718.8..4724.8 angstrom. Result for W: 110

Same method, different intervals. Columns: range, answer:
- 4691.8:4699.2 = 116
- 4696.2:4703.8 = 115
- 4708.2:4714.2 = 114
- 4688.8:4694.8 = 107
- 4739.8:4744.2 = 101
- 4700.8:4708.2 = 111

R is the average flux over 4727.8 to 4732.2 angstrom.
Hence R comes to 110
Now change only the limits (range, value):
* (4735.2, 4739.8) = 117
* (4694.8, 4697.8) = 119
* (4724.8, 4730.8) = 107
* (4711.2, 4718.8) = 106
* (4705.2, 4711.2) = 113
